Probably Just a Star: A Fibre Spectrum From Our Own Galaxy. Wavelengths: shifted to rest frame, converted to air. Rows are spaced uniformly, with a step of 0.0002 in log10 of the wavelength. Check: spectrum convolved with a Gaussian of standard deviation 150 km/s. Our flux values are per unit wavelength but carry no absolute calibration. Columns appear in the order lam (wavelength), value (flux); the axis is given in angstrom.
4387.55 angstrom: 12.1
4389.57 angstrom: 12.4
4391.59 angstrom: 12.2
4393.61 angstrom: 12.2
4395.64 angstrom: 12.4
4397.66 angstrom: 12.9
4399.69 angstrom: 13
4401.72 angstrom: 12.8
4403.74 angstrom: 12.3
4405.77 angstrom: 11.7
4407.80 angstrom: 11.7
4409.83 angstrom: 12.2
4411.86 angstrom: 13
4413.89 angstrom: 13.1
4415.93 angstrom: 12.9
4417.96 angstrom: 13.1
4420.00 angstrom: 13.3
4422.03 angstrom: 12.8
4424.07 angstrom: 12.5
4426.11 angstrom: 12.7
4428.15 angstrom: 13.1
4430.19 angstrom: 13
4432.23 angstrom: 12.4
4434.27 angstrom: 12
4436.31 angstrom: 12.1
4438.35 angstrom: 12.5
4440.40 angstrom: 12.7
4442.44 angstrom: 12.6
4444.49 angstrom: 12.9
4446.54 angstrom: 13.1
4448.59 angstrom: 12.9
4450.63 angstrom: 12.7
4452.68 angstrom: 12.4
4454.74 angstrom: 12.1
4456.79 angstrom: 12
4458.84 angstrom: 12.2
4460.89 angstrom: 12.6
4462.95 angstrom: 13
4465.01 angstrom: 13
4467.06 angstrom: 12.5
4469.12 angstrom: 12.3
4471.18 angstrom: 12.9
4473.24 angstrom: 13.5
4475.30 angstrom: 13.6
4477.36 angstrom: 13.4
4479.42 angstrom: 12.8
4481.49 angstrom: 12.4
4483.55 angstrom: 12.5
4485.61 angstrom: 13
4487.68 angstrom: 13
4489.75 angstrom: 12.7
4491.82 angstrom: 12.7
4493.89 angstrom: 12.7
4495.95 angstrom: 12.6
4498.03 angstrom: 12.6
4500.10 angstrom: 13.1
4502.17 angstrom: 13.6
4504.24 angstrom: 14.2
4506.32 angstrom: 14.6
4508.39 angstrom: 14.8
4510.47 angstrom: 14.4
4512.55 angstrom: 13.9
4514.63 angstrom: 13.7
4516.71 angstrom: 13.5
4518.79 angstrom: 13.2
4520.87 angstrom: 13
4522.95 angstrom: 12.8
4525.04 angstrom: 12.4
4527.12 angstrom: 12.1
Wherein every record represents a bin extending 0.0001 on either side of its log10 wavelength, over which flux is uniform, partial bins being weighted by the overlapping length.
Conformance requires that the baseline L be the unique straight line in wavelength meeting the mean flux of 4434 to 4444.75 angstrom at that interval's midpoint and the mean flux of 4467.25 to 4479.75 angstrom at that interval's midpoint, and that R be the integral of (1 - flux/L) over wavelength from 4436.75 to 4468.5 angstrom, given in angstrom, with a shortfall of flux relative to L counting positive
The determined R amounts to 0.2 angstrom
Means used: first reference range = 12.5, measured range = 12.6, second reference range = 13.1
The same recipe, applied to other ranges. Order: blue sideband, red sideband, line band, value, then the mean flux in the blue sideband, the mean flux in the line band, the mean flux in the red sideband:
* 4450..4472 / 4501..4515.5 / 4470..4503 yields 1.1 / 12.5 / 12.9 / 14.2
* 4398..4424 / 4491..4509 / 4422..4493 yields 1.9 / 12.7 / 12.7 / 13.4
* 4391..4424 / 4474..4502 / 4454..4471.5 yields 0.4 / 12.6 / 12.5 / 12.9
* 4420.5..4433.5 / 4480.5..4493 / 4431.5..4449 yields 0.2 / 12.8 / 12.6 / 12.7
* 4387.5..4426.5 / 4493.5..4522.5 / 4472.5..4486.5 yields 0.3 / 12.6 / 13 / 13.6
